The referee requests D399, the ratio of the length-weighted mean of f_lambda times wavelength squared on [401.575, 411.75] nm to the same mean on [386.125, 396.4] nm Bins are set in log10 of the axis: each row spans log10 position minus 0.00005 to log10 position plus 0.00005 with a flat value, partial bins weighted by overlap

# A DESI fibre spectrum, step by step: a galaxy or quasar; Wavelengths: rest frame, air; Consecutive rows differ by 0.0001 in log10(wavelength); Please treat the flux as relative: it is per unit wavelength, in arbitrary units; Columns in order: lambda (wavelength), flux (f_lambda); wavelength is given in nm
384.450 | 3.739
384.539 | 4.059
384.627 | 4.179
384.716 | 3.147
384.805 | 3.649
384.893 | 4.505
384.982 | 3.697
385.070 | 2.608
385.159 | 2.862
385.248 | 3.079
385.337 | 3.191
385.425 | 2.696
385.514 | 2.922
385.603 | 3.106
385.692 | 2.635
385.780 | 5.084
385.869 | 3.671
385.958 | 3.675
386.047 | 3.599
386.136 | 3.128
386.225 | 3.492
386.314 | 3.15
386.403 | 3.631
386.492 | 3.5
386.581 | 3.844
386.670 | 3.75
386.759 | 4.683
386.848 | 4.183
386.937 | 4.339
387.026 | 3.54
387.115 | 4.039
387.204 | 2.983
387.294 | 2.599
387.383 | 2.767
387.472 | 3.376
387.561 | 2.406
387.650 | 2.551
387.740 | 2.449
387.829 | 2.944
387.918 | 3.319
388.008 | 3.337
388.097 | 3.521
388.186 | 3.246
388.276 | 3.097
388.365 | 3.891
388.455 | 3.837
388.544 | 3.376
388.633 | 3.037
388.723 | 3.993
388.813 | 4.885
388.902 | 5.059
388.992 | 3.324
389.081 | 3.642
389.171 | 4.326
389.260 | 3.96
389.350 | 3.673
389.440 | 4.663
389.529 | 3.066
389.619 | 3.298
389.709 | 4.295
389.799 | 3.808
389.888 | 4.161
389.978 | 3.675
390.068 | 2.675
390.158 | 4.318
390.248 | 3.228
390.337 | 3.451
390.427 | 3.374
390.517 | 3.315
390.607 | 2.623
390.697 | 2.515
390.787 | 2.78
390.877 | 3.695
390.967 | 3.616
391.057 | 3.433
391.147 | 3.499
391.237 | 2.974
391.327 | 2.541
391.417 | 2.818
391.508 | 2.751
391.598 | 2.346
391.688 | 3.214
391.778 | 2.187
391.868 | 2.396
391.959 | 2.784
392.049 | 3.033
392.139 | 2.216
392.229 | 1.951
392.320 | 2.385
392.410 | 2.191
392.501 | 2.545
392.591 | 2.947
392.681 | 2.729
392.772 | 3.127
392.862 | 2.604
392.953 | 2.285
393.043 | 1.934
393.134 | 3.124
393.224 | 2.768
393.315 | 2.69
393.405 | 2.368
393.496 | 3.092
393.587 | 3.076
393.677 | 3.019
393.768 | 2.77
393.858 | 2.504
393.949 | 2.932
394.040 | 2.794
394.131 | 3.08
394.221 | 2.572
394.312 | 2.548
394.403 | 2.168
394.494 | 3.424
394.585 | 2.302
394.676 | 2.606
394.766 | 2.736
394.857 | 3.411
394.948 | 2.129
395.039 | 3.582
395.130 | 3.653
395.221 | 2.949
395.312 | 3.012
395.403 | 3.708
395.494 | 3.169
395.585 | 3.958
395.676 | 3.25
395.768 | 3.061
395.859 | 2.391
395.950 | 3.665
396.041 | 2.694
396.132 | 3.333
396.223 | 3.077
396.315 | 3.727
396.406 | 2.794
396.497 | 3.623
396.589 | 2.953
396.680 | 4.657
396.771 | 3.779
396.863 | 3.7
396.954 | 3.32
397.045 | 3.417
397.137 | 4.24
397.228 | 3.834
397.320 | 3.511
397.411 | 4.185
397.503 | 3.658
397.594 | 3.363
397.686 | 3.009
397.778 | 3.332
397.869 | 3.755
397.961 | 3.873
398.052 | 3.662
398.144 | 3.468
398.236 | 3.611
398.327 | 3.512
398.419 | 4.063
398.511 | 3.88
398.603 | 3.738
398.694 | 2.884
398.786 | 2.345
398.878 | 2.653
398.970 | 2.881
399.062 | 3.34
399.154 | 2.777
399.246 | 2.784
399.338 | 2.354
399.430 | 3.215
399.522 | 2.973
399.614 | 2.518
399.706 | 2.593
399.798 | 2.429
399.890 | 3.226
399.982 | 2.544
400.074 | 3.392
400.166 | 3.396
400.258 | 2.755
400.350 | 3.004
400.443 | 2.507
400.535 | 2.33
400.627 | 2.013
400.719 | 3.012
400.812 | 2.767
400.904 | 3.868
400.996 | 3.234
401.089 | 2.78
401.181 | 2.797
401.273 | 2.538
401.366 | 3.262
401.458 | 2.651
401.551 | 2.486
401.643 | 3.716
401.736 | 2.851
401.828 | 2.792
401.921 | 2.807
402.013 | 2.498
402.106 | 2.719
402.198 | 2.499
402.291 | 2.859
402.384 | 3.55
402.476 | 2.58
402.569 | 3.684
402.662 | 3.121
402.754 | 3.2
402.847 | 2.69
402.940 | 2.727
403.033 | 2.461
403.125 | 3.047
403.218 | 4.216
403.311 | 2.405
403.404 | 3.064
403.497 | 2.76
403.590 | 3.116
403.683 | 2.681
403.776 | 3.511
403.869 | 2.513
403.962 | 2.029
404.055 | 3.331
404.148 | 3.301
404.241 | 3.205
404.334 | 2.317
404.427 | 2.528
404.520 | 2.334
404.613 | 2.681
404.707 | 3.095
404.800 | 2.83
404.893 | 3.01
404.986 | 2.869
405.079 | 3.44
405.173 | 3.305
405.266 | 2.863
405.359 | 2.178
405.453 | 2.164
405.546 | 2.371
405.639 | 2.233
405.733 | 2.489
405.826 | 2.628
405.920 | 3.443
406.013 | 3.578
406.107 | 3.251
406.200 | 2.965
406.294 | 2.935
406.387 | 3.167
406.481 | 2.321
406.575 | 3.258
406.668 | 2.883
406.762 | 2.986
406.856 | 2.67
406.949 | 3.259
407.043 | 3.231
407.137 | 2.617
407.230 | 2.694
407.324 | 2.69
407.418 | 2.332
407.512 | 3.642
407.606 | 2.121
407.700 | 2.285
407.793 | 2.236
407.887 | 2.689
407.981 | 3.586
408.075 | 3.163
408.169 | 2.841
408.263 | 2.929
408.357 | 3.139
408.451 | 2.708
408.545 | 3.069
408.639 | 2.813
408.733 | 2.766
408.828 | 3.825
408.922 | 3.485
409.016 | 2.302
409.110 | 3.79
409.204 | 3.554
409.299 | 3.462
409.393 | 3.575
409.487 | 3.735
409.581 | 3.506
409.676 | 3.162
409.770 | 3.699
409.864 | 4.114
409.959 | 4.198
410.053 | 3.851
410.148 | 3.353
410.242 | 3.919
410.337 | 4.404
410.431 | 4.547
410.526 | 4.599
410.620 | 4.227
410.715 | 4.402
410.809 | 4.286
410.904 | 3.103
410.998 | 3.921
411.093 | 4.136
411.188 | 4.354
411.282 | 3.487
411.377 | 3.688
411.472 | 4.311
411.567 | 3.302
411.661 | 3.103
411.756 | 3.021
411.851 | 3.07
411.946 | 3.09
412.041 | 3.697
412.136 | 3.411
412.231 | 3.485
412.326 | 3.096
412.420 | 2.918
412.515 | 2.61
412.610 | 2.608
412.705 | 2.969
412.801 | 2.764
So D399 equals 1.07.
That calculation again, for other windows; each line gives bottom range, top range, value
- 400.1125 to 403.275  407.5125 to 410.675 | 1.20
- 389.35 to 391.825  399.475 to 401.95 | 0.92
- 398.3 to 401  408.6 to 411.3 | 1.33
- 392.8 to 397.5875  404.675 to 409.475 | 1.00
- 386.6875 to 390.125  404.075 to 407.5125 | 0.87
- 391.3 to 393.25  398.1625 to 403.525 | 1.20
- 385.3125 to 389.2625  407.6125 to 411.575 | 1.13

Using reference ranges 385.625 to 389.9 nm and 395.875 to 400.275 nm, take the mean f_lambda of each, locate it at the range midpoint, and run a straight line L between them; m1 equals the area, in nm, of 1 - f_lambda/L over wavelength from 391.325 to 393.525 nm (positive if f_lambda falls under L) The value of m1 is 0.548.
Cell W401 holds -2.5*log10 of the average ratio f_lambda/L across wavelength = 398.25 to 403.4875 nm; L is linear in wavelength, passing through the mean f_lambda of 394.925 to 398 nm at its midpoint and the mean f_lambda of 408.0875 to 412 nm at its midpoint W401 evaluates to 0.18 mag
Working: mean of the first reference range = 3.43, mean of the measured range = 2.95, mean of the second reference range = 3.58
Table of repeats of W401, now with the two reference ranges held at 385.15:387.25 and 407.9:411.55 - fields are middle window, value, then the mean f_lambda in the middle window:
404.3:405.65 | 0.31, 2.7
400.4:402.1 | 0.26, 2.83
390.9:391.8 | 0.19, 2.98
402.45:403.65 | 0.19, 3.01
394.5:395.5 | 0.18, 3.03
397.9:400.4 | 0.16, 3.11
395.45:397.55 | 0.03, 3.48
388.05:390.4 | -0.06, 3.75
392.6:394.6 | 0.29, 2.73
